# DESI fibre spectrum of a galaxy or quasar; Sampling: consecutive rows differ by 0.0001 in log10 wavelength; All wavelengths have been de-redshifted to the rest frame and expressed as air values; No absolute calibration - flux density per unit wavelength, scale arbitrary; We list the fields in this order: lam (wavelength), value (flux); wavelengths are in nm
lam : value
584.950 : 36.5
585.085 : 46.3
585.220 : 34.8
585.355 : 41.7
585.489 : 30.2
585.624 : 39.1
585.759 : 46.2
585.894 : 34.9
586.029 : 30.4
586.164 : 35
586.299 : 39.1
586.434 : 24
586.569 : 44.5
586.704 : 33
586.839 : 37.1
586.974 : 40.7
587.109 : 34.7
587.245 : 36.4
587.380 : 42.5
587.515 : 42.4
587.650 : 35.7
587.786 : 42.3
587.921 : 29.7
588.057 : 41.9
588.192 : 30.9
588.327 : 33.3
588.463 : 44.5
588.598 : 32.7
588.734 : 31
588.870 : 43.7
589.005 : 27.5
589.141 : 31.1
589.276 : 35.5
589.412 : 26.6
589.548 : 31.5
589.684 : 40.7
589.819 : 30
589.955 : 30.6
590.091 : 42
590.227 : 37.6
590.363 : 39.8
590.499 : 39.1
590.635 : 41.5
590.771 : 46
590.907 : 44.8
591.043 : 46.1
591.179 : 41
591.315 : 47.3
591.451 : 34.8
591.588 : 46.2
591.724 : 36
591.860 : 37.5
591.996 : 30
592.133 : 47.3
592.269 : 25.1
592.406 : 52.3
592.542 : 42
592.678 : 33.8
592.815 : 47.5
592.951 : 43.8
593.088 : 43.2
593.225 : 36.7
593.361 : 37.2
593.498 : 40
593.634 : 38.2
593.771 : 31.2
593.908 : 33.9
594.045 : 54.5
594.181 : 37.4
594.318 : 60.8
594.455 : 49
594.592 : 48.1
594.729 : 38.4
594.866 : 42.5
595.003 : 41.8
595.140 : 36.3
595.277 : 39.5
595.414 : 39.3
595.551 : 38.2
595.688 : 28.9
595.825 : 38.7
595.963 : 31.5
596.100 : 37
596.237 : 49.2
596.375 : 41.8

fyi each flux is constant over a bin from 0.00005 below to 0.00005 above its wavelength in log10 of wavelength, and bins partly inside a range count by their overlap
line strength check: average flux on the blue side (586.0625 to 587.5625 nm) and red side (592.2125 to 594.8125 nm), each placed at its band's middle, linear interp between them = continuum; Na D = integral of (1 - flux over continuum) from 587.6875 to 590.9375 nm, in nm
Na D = 0.21 nm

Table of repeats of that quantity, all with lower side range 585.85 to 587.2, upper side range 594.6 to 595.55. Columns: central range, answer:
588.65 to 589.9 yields 0.13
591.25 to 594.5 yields -0.18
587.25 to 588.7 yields -0.05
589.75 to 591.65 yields -0.14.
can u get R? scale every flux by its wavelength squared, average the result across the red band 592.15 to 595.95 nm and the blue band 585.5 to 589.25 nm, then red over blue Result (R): 1.14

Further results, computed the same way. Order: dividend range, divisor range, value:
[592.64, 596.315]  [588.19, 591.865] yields 1.10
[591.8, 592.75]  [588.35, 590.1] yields 1.13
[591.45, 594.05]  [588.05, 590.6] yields 1.13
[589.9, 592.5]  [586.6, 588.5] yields 1.09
